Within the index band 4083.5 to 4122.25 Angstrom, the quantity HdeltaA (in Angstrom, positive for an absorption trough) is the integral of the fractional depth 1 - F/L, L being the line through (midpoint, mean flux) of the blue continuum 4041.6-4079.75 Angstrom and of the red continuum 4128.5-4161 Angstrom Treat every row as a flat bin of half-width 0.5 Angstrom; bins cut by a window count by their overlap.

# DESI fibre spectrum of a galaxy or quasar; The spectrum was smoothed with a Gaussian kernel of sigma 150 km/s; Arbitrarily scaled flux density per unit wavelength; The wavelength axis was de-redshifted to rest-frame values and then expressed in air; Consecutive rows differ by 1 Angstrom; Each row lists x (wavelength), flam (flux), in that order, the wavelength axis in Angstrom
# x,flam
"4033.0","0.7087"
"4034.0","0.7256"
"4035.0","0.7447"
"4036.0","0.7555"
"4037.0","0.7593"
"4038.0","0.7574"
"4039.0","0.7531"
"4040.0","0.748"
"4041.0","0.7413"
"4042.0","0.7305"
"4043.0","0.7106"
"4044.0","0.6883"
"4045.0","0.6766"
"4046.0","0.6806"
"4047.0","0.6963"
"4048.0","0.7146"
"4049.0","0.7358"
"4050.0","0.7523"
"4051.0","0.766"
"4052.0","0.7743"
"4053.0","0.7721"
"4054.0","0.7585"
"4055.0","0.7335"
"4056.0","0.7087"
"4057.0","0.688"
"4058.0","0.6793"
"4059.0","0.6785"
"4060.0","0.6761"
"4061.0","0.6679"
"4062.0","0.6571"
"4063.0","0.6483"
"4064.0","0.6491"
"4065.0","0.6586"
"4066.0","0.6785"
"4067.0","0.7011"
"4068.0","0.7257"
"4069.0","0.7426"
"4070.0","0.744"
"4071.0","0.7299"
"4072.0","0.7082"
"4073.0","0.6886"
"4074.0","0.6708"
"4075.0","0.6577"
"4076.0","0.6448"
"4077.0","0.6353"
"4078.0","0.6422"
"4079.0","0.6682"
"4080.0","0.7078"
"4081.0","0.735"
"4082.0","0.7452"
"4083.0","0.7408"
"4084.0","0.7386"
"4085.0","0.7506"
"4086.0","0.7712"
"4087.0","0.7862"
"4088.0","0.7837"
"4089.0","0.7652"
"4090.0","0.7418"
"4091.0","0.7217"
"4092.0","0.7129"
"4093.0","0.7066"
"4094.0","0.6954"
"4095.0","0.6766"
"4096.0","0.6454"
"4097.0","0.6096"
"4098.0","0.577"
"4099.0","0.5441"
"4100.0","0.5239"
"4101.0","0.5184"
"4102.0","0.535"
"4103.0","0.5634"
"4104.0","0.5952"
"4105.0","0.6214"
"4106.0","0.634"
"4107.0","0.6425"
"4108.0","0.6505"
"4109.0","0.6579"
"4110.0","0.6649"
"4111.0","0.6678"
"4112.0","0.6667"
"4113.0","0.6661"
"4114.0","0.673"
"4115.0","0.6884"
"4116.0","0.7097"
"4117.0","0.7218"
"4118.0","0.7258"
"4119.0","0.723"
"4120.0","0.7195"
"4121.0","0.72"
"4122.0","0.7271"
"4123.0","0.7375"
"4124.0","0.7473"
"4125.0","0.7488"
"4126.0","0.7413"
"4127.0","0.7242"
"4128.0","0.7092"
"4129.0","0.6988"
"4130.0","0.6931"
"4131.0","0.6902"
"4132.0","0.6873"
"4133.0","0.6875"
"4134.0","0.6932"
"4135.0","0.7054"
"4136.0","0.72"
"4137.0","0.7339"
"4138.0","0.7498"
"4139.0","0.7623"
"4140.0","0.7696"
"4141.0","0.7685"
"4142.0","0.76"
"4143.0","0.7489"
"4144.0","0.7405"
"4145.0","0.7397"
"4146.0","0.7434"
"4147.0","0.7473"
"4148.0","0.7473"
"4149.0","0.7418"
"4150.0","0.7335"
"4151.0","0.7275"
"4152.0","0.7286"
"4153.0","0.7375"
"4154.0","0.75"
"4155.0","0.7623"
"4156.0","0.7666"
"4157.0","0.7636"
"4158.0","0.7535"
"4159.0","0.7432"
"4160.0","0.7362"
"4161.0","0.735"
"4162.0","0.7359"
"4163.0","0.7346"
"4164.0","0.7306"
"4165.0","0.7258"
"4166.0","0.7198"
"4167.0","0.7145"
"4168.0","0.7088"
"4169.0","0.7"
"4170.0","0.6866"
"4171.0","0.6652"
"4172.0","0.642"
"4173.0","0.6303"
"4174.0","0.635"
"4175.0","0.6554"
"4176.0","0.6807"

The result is 2.4 Angstrom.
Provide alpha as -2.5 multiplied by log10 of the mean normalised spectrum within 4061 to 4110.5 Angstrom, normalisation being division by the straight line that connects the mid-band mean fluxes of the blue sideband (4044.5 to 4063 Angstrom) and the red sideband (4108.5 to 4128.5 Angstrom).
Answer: 0.06 mag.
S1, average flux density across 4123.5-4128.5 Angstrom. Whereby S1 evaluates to 0.734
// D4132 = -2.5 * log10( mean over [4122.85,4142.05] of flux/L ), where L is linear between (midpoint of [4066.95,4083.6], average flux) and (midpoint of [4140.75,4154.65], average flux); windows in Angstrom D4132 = 0.01 mag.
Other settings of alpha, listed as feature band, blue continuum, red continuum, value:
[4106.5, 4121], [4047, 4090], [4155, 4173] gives 0.05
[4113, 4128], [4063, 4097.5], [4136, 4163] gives 0.01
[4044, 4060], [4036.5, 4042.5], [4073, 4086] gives 0.02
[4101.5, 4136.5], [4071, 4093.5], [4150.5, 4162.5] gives 0.07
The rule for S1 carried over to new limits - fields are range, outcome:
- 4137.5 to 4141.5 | 0.763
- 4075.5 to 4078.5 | 0.641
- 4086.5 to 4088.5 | 0.785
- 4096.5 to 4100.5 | 0.564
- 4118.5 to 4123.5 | 0.725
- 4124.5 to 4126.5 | 0.745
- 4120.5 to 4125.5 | 0.736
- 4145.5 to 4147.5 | 0.745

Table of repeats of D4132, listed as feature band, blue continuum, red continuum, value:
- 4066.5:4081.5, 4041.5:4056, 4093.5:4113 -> -0.028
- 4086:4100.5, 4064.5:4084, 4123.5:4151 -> 0.041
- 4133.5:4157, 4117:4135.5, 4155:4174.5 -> -0.042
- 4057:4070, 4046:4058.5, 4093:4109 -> 0.028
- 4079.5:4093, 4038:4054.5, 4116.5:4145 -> -0.022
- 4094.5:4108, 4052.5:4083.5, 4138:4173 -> 0.194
